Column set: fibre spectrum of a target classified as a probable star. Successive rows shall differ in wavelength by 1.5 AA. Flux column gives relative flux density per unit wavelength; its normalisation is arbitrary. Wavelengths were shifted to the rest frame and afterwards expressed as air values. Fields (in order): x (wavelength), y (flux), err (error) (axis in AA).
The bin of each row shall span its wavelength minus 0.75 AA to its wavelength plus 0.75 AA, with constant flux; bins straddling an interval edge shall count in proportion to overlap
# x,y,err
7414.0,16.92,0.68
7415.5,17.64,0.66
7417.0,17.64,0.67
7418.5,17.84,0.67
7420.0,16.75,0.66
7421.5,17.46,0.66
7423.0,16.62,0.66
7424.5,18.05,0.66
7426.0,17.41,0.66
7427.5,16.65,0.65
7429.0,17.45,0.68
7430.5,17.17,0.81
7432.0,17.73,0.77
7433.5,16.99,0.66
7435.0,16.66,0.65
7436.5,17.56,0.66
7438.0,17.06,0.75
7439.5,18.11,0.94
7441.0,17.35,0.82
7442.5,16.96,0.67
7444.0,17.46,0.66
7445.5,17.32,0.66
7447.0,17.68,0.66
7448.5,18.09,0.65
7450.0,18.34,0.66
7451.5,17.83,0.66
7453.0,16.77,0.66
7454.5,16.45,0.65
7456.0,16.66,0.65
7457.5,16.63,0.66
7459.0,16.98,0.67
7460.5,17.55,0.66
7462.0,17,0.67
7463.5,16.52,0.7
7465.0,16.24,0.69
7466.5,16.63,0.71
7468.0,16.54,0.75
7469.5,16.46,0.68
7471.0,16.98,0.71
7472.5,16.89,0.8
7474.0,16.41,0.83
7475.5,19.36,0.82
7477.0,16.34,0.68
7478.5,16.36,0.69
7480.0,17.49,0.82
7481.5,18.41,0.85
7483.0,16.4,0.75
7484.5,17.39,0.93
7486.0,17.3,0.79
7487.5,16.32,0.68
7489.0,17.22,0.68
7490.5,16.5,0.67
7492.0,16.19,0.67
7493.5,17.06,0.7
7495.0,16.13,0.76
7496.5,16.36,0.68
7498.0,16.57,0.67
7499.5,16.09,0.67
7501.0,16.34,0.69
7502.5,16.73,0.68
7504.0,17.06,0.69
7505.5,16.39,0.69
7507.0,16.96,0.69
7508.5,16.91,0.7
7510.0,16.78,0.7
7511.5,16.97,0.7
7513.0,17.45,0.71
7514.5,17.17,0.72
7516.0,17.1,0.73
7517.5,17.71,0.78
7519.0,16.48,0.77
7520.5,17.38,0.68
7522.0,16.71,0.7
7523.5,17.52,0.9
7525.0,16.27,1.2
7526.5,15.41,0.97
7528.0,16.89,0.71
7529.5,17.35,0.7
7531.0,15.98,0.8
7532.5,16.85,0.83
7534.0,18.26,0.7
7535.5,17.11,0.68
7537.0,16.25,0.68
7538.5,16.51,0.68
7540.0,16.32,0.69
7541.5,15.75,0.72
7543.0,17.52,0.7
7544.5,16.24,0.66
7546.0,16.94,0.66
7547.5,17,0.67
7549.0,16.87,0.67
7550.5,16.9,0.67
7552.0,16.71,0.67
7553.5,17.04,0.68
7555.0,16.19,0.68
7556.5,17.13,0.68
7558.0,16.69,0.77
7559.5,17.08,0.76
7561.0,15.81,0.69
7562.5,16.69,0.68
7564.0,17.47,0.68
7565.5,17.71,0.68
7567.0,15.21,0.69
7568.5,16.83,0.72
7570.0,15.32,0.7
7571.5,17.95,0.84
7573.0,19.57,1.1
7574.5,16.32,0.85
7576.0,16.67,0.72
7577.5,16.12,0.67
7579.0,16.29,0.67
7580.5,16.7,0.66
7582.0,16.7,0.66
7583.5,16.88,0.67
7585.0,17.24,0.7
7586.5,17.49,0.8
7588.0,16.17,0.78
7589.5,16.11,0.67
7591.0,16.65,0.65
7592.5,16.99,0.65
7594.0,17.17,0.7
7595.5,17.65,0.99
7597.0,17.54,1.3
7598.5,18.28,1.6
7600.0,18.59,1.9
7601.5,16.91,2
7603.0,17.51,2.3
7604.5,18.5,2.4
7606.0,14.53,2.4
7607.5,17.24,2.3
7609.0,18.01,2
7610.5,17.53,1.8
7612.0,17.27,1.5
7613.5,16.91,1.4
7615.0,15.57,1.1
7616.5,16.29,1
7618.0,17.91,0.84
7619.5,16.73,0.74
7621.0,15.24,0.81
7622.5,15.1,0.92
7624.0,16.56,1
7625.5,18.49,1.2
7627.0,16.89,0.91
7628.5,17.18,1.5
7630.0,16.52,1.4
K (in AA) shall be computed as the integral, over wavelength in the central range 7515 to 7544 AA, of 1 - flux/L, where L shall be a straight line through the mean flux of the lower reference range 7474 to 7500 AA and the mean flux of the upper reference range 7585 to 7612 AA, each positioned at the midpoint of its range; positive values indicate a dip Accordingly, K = 0.4 AA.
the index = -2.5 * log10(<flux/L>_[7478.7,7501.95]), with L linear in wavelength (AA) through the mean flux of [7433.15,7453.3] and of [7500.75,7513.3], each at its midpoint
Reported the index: 0.01 mag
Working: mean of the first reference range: 17.5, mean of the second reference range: 16.8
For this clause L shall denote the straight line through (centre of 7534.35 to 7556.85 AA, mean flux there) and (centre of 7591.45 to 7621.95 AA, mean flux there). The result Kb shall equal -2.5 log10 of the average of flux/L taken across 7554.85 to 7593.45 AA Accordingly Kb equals 0.008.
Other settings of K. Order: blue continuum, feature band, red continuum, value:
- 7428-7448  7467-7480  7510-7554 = 0.16 AA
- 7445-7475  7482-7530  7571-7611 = 0.77 AA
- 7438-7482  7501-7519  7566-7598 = 0.07 AA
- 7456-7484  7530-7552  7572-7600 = 0.35 AA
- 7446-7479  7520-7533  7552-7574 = 0.20 AA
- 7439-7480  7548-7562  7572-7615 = 0.32 AA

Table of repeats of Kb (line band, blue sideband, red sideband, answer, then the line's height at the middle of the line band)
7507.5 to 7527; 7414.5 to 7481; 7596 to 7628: 0.01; 17.1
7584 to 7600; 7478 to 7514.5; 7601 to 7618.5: -0.01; 17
